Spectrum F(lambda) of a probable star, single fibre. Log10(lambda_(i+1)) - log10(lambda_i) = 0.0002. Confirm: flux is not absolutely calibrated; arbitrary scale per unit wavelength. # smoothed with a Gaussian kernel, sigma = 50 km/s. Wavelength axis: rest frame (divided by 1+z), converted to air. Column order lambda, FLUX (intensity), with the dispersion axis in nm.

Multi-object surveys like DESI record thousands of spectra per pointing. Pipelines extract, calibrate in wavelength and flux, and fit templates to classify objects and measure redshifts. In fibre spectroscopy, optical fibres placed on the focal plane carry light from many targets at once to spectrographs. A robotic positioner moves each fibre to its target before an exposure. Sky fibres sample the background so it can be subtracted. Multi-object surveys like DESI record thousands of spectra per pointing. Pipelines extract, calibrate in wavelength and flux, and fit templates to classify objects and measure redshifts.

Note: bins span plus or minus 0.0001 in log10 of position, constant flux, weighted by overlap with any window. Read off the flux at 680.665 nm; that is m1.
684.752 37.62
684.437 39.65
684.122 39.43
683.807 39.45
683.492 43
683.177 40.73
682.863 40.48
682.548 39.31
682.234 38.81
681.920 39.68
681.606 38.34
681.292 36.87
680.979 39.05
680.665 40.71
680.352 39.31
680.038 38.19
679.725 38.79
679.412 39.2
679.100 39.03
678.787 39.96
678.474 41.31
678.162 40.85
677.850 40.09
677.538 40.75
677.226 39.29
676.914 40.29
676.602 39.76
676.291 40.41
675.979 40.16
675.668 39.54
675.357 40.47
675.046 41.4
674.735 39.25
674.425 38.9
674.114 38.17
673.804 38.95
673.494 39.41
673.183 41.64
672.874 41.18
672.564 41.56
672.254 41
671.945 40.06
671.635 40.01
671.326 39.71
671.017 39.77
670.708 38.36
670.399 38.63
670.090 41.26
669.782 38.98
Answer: 40.71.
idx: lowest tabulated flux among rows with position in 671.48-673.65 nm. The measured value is 39.41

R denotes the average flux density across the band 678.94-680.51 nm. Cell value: 38.9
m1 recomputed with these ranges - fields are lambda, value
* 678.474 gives 41.31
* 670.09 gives 41.26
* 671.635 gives 40.01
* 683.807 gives 39.45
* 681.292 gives 36.87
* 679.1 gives 39.03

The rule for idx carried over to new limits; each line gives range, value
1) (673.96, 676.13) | 38.17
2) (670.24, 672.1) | 38.36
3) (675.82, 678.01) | 39.29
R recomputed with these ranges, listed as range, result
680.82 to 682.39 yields 38.6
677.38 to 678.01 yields 40.4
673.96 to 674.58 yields 38.5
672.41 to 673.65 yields 40.9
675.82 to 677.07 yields 40.1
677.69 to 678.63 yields 40.8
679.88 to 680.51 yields 38.7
